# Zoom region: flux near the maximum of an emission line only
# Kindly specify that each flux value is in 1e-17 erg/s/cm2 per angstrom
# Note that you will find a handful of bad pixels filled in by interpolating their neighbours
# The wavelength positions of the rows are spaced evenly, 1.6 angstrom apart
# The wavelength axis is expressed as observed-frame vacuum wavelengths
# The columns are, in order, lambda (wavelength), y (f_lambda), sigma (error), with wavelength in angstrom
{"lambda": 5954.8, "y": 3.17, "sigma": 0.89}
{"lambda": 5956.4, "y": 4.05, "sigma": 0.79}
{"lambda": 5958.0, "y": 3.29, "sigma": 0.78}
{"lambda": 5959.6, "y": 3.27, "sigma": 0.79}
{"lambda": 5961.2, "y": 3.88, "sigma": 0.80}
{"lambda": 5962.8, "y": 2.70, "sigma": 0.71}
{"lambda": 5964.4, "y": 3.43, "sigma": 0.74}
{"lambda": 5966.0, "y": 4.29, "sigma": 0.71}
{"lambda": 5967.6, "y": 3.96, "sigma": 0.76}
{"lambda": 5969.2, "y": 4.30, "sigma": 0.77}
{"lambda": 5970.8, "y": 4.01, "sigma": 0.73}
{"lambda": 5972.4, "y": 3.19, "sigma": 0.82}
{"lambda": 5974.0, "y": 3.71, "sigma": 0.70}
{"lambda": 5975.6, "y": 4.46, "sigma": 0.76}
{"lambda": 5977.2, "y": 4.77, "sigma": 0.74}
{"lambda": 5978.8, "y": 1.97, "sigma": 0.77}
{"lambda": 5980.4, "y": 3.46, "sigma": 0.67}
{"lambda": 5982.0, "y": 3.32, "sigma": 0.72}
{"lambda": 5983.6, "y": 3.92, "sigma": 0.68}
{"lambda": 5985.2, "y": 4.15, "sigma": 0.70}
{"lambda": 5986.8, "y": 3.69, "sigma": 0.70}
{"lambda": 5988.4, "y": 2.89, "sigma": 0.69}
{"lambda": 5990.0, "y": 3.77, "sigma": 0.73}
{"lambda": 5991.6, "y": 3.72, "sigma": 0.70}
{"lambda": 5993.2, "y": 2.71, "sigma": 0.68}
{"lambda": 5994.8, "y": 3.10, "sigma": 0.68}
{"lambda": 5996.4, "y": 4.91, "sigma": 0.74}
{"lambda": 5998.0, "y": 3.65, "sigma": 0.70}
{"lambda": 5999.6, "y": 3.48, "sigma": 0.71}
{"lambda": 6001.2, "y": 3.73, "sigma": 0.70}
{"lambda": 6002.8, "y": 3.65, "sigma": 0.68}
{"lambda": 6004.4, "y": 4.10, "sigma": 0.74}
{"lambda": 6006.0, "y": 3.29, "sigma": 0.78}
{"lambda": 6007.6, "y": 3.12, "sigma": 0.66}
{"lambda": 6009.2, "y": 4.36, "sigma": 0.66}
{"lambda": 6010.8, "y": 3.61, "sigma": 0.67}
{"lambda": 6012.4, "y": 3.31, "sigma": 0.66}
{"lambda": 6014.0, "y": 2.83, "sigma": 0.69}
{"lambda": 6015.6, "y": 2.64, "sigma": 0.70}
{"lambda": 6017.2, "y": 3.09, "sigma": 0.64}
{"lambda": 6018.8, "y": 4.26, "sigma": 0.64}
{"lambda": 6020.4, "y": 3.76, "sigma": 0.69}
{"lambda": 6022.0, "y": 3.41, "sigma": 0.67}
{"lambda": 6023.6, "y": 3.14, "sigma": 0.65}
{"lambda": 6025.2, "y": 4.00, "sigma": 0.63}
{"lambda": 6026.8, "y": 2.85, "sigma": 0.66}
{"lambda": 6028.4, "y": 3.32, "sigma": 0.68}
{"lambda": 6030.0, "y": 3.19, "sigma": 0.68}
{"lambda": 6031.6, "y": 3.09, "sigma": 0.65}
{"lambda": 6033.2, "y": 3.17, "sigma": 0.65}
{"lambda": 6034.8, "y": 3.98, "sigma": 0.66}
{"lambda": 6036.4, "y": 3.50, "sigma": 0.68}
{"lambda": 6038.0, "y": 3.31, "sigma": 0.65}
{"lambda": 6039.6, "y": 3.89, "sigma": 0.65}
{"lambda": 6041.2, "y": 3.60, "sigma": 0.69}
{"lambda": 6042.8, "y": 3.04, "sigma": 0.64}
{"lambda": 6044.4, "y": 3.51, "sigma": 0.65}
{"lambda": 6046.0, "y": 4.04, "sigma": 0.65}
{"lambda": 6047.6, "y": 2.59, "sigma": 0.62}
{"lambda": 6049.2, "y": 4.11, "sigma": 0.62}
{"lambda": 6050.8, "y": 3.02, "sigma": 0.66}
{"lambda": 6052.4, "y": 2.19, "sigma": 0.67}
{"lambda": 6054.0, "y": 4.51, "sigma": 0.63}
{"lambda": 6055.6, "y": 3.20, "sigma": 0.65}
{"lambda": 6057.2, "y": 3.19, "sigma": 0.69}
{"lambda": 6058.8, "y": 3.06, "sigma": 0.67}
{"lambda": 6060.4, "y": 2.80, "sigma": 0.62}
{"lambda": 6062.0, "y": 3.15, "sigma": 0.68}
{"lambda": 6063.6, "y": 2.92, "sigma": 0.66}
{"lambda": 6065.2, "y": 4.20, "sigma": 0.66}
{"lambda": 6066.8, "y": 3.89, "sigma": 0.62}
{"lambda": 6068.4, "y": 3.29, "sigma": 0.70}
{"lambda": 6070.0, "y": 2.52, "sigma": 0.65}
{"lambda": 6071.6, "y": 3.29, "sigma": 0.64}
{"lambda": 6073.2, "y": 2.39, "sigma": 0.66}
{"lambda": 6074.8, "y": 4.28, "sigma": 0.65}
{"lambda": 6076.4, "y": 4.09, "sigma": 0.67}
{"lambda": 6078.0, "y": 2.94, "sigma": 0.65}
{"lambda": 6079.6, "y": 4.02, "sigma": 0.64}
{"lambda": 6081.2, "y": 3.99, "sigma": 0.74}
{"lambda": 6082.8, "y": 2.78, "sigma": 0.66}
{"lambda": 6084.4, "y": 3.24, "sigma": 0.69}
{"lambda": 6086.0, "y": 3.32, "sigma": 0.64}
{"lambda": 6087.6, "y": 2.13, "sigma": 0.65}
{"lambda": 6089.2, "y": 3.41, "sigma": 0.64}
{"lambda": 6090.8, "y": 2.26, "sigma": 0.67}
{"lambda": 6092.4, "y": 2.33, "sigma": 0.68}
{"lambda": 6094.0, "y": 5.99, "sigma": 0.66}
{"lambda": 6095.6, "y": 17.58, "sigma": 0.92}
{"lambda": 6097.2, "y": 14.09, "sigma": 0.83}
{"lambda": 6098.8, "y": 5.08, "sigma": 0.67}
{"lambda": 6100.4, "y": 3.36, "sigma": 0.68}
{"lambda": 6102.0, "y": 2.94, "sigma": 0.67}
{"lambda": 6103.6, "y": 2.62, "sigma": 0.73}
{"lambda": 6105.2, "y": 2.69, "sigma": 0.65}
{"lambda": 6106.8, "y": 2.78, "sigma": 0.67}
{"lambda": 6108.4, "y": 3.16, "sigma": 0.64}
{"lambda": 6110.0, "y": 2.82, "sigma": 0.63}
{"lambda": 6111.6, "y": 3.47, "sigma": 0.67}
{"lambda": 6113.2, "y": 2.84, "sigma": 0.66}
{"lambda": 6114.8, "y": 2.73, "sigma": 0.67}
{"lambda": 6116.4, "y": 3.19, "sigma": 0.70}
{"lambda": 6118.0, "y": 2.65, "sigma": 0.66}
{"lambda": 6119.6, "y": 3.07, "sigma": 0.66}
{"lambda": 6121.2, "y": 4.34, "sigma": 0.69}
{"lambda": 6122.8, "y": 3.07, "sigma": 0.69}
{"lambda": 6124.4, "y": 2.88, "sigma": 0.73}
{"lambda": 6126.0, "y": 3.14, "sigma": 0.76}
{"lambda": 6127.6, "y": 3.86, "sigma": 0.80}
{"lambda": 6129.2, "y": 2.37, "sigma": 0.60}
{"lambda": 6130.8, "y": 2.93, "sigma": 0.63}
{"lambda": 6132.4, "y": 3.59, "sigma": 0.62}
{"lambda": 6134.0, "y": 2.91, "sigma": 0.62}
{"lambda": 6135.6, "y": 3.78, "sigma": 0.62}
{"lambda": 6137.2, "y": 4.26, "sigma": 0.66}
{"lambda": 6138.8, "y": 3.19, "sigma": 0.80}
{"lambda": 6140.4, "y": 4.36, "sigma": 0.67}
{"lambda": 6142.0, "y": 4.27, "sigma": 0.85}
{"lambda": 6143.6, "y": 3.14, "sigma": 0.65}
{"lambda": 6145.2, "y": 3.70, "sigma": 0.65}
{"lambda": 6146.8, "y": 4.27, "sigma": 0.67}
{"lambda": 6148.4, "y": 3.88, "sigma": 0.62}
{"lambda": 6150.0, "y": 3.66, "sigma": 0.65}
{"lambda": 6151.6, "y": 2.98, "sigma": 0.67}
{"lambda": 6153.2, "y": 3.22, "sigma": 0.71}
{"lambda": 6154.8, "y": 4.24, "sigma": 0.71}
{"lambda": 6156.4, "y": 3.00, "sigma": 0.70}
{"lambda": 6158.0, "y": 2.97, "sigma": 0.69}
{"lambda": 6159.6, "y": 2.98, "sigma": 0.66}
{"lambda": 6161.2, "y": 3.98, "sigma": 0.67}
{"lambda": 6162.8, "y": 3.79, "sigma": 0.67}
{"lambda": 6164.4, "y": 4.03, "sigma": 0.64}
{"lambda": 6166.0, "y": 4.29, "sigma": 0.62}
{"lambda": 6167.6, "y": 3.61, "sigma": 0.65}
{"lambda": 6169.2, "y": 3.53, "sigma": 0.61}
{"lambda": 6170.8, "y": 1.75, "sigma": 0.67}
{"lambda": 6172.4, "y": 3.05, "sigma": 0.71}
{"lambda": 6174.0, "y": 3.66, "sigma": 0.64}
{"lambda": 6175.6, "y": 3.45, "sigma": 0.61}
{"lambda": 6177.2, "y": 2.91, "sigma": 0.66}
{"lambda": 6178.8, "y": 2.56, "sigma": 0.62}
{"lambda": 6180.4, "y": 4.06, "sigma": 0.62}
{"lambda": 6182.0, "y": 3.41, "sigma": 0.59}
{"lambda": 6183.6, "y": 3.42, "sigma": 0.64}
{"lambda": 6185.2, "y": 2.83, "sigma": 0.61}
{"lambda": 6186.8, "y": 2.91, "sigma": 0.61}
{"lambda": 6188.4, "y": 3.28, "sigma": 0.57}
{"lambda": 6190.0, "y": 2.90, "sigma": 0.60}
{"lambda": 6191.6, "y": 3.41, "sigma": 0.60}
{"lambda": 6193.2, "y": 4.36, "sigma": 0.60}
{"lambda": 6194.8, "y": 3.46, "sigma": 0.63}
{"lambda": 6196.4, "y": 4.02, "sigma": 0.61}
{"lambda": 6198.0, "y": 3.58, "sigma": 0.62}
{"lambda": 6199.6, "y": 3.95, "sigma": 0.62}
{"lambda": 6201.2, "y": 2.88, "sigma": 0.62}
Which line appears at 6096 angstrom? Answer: Hbeta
